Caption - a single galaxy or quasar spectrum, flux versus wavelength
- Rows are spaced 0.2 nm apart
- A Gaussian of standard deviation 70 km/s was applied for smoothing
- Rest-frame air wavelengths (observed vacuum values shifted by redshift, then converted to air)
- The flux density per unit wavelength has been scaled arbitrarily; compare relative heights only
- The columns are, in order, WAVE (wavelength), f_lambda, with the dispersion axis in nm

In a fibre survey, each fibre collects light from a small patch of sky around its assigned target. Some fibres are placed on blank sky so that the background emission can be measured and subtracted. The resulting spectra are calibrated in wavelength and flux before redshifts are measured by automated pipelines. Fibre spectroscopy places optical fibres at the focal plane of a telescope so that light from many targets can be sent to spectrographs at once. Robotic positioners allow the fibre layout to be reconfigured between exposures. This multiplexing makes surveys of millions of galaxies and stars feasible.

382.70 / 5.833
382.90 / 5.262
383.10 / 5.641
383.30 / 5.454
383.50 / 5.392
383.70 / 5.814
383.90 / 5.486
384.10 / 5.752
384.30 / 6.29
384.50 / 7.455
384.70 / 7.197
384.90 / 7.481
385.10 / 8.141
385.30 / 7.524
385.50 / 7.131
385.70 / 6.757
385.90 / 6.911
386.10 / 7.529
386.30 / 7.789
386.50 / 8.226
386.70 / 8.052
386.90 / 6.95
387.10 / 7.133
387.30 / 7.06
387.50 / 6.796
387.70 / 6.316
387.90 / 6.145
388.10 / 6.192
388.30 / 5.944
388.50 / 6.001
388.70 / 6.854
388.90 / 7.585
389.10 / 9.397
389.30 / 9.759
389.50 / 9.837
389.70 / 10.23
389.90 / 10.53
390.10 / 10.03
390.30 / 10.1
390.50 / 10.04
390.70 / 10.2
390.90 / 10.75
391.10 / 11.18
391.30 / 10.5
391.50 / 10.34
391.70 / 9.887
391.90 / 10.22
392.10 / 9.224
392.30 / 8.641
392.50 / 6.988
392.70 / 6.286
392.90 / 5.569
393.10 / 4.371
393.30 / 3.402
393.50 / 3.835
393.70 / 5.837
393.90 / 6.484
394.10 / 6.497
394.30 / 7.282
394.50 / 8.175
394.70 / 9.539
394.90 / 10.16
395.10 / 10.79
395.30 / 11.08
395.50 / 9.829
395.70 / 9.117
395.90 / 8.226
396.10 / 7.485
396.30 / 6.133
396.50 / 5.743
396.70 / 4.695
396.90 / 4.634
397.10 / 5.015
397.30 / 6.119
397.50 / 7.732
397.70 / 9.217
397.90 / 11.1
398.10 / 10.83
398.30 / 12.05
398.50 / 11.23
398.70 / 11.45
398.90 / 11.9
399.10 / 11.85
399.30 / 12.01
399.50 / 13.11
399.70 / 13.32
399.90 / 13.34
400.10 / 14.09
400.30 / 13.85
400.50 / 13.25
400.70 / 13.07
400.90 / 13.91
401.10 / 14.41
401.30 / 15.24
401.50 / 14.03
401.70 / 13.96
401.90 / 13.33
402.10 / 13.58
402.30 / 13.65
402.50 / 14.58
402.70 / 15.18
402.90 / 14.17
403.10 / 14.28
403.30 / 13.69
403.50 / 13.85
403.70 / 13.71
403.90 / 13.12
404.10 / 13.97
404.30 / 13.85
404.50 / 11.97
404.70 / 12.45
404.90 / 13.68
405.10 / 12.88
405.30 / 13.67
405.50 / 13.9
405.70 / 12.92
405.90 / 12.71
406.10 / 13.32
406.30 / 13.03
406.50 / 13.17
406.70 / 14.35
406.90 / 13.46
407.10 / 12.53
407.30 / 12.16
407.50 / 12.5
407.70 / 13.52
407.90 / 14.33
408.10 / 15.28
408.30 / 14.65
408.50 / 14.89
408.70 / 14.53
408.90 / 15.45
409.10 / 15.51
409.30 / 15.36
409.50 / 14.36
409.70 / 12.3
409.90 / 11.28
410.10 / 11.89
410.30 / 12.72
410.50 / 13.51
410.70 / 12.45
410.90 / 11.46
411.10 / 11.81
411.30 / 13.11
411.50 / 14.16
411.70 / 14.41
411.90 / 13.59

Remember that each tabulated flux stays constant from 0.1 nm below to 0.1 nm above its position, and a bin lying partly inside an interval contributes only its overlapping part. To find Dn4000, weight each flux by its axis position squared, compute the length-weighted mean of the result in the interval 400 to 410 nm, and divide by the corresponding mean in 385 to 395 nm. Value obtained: 1.9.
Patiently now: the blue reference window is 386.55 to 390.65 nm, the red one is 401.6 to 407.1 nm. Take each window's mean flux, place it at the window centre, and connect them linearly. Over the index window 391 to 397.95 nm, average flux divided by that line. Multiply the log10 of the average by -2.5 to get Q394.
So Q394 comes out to 0.283 mag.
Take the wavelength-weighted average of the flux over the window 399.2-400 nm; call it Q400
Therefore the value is 12.9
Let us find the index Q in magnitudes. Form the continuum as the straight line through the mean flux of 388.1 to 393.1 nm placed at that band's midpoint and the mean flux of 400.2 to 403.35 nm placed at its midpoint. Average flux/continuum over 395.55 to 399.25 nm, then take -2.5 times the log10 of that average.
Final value 0.36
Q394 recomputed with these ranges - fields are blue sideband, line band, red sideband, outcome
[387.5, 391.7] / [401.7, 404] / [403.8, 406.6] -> -0.114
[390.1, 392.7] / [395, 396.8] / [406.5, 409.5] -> 0.317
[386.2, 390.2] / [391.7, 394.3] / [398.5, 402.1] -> 0.439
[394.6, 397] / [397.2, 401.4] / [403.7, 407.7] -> -0.206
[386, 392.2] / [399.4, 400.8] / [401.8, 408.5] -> -0.121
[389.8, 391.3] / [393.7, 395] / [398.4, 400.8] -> 0.404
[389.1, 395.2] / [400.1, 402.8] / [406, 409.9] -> -0.197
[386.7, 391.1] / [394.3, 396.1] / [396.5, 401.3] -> 0.069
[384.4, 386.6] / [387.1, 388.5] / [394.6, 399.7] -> 0.213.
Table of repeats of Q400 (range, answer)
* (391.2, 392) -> 10.2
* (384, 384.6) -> 6.5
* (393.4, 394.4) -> 5.99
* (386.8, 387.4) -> 7.05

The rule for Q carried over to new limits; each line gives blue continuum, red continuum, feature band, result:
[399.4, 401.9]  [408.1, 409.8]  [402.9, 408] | 0.075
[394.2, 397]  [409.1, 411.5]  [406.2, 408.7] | -0.144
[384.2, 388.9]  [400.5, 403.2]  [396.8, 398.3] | 0.443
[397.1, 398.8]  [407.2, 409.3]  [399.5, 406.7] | -0.146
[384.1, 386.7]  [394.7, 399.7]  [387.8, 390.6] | -0.063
